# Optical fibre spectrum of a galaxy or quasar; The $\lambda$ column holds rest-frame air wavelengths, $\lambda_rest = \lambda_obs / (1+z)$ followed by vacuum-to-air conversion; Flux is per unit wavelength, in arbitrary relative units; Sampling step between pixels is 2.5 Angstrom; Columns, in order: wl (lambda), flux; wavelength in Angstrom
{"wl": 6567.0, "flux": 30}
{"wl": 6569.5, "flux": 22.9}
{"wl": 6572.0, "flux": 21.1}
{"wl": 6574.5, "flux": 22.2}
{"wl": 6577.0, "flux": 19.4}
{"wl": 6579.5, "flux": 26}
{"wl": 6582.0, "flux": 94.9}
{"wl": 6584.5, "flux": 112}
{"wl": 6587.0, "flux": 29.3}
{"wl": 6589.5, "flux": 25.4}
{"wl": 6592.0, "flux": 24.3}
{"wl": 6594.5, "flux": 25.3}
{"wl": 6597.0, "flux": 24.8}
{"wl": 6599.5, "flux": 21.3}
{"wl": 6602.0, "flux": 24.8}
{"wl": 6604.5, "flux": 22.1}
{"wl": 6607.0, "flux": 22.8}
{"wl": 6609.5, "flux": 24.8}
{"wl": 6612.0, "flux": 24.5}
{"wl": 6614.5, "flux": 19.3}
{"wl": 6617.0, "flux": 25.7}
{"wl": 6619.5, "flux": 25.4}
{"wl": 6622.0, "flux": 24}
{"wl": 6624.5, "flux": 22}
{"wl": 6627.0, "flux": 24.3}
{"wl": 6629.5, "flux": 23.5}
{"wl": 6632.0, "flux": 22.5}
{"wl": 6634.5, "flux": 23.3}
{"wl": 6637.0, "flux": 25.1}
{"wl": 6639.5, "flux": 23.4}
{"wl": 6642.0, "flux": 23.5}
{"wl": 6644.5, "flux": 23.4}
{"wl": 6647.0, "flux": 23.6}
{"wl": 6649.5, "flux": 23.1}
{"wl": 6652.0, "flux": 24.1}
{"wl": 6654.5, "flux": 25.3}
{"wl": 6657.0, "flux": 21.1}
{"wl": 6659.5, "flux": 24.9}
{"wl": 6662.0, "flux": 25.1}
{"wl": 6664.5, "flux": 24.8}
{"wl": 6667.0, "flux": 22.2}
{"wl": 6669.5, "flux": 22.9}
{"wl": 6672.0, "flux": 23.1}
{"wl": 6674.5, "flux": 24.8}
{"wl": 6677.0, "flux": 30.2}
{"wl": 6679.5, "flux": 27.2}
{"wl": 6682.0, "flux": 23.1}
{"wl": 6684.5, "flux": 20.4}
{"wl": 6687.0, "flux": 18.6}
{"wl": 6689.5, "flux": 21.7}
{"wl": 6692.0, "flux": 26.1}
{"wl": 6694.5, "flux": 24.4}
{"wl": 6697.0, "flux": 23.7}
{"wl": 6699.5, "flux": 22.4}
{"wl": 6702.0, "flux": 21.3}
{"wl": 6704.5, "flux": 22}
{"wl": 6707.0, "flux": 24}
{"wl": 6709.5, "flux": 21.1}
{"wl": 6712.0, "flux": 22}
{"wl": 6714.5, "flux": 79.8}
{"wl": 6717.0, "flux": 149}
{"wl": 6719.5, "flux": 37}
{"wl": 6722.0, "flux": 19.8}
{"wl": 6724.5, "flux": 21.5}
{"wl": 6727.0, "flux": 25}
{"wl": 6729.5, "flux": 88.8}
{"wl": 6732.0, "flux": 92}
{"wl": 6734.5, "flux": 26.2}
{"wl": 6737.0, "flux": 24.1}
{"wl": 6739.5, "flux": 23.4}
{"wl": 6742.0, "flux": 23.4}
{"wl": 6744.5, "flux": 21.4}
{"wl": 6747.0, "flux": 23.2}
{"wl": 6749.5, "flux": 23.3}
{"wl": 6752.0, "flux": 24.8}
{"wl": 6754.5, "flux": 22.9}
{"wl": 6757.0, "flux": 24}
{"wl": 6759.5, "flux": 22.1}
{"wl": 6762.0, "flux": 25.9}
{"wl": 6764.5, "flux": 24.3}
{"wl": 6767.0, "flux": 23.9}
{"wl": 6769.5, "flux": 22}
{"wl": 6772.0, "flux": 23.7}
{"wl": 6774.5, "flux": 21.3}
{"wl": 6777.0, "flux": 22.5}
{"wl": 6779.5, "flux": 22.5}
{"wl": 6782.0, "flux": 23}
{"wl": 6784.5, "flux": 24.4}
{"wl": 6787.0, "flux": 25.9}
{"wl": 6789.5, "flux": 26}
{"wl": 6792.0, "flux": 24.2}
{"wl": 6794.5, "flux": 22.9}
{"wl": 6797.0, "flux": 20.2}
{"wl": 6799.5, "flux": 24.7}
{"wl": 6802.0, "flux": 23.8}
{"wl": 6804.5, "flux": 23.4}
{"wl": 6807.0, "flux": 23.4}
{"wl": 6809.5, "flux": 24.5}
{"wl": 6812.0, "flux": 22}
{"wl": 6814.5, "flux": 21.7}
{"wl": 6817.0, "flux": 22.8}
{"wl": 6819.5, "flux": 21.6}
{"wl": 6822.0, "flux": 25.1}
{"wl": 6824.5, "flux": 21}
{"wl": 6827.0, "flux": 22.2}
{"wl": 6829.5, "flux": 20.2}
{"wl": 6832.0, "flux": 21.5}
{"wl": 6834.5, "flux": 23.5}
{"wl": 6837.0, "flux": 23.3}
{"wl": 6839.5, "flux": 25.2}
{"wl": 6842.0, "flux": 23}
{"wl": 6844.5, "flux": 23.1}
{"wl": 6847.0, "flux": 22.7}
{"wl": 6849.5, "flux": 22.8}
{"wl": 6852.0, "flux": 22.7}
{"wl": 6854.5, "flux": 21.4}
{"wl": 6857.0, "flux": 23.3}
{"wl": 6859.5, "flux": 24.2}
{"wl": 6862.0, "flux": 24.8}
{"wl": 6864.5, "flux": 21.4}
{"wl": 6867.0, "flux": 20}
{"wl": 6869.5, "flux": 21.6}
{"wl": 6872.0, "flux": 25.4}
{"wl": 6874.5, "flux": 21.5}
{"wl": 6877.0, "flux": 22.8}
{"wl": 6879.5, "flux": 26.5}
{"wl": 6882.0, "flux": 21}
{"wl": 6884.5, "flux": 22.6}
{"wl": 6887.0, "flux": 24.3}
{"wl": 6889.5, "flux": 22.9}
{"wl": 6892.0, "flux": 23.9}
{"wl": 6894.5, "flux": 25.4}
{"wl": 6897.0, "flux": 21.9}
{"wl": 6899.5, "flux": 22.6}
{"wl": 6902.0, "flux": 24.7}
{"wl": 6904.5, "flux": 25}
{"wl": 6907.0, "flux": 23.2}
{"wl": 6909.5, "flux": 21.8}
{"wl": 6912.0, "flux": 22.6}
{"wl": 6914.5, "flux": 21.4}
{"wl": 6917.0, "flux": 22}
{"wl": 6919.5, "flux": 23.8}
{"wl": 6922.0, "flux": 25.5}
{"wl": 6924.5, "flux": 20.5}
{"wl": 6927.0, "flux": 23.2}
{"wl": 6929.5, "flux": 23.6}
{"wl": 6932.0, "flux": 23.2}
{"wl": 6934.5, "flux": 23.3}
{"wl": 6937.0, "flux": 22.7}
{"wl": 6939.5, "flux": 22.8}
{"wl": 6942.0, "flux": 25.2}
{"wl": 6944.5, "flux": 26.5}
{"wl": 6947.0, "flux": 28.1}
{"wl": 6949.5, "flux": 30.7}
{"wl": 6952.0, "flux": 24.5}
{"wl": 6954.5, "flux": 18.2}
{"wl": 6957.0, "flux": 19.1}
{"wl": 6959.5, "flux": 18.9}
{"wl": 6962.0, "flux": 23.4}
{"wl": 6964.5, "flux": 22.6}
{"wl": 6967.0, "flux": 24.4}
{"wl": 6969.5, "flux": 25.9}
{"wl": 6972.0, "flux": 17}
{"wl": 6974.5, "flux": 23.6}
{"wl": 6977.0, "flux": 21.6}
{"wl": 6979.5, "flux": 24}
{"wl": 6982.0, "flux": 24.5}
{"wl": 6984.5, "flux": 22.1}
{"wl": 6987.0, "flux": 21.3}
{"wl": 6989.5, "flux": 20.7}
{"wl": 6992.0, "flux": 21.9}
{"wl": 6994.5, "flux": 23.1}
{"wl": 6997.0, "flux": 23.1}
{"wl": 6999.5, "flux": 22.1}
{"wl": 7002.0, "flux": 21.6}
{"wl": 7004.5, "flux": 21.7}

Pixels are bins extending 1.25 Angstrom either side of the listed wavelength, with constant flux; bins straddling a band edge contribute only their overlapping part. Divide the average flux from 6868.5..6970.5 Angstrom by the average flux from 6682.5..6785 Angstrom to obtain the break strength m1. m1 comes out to 0.75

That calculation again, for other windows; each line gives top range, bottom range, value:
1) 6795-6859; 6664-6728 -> 0.74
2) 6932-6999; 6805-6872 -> 1.01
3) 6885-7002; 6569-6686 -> 0.85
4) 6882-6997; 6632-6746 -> 0.75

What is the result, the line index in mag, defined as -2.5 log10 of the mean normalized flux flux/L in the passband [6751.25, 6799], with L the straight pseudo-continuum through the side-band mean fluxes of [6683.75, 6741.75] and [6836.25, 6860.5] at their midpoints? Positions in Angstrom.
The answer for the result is 0.29 mag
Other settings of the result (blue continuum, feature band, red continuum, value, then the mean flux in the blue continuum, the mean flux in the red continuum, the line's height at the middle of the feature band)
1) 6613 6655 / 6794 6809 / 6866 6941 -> 0.006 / 23.6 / 23.1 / 23.3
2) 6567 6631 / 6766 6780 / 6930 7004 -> 0.179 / 30.1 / 23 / 26.7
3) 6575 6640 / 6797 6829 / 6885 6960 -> 0.128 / 30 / 23.4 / 25.7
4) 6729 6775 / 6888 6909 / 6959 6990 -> 0.058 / 29.8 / 22.4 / 24.9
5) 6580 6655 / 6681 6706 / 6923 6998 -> 0.238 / 29.3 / 23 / 27.9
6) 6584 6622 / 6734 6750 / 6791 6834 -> 0.050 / 28.3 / 22.7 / 24.6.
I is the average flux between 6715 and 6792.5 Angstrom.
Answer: 32.8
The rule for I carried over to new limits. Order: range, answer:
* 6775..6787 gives 23.3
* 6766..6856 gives 23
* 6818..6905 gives 23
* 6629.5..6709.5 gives 23.6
